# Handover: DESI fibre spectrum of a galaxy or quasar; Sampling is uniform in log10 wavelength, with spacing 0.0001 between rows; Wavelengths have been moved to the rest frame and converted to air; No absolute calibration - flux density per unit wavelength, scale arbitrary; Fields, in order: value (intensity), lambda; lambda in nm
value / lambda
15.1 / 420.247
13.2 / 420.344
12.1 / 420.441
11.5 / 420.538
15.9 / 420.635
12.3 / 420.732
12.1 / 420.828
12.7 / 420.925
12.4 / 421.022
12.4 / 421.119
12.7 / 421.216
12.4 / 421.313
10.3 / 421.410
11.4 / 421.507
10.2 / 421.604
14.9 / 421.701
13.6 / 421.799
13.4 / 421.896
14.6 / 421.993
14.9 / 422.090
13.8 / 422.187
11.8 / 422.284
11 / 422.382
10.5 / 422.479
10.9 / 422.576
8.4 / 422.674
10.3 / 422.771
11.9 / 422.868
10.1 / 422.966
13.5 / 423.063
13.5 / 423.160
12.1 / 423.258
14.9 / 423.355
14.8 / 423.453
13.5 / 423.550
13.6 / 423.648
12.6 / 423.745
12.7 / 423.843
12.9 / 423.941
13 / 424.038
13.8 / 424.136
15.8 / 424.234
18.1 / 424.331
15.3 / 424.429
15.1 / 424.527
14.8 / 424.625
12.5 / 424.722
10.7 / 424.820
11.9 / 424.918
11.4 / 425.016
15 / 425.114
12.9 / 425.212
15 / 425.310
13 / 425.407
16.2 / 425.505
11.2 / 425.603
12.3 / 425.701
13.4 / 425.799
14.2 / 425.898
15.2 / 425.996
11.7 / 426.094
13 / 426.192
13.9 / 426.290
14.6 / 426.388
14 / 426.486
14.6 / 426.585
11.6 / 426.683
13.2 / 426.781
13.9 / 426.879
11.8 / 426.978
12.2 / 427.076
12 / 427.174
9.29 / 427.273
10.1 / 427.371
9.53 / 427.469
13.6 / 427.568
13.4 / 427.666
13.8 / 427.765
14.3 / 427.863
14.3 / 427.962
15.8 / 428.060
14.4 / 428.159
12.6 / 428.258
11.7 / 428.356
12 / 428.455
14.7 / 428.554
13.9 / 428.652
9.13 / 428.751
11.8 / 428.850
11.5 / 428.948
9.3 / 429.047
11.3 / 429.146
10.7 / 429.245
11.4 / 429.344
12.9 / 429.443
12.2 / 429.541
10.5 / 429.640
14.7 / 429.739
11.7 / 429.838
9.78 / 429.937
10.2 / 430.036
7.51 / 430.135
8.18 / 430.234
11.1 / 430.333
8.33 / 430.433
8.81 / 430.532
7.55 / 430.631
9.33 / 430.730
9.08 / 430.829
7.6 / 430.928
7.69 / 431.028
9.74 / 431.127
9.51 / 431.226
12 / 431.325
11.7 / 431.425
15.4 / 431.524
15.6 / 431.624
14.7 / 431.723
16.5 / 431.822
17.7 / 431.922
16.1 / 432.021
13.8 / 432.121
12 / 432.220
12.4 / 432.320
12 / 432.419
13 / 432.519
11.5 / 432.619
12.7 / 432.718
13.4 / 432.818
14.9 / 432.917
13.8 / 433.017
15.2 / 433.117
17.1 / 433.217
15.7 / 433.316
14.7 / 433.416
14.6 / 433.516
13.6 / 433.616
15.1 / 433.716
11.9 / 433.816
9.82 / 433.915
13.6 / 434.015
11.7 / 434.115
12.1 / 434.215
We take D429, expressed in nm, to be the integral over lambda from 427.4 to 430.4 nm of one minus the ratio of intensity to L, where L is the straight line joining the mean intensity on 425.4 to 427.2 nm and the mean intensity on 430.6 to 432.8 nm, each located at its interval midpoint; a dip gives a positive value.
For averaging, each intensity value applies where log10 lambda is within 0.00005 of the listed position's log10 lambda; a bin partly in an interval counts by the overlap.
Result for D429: 0.21 nm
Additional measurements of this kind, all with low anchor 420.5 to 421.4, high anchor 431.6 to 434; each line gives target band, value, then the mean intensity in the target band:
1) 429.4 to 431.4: 0.56 nm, 9.93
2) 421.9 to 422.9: 0.07 nm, 11.9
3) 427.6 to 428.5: -0.01 nm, 13.6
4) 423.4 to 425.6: -0.12 nm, 13.8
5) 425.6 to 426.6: -0.02 nm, 13.5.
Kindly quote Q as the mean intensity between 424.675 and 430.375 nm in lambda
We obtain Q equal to 12.4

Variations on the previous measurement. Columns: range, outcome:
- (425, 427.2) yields 13.4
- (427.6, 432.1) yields 11.8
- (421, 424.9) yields 12.9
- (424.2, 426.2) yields 13.7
